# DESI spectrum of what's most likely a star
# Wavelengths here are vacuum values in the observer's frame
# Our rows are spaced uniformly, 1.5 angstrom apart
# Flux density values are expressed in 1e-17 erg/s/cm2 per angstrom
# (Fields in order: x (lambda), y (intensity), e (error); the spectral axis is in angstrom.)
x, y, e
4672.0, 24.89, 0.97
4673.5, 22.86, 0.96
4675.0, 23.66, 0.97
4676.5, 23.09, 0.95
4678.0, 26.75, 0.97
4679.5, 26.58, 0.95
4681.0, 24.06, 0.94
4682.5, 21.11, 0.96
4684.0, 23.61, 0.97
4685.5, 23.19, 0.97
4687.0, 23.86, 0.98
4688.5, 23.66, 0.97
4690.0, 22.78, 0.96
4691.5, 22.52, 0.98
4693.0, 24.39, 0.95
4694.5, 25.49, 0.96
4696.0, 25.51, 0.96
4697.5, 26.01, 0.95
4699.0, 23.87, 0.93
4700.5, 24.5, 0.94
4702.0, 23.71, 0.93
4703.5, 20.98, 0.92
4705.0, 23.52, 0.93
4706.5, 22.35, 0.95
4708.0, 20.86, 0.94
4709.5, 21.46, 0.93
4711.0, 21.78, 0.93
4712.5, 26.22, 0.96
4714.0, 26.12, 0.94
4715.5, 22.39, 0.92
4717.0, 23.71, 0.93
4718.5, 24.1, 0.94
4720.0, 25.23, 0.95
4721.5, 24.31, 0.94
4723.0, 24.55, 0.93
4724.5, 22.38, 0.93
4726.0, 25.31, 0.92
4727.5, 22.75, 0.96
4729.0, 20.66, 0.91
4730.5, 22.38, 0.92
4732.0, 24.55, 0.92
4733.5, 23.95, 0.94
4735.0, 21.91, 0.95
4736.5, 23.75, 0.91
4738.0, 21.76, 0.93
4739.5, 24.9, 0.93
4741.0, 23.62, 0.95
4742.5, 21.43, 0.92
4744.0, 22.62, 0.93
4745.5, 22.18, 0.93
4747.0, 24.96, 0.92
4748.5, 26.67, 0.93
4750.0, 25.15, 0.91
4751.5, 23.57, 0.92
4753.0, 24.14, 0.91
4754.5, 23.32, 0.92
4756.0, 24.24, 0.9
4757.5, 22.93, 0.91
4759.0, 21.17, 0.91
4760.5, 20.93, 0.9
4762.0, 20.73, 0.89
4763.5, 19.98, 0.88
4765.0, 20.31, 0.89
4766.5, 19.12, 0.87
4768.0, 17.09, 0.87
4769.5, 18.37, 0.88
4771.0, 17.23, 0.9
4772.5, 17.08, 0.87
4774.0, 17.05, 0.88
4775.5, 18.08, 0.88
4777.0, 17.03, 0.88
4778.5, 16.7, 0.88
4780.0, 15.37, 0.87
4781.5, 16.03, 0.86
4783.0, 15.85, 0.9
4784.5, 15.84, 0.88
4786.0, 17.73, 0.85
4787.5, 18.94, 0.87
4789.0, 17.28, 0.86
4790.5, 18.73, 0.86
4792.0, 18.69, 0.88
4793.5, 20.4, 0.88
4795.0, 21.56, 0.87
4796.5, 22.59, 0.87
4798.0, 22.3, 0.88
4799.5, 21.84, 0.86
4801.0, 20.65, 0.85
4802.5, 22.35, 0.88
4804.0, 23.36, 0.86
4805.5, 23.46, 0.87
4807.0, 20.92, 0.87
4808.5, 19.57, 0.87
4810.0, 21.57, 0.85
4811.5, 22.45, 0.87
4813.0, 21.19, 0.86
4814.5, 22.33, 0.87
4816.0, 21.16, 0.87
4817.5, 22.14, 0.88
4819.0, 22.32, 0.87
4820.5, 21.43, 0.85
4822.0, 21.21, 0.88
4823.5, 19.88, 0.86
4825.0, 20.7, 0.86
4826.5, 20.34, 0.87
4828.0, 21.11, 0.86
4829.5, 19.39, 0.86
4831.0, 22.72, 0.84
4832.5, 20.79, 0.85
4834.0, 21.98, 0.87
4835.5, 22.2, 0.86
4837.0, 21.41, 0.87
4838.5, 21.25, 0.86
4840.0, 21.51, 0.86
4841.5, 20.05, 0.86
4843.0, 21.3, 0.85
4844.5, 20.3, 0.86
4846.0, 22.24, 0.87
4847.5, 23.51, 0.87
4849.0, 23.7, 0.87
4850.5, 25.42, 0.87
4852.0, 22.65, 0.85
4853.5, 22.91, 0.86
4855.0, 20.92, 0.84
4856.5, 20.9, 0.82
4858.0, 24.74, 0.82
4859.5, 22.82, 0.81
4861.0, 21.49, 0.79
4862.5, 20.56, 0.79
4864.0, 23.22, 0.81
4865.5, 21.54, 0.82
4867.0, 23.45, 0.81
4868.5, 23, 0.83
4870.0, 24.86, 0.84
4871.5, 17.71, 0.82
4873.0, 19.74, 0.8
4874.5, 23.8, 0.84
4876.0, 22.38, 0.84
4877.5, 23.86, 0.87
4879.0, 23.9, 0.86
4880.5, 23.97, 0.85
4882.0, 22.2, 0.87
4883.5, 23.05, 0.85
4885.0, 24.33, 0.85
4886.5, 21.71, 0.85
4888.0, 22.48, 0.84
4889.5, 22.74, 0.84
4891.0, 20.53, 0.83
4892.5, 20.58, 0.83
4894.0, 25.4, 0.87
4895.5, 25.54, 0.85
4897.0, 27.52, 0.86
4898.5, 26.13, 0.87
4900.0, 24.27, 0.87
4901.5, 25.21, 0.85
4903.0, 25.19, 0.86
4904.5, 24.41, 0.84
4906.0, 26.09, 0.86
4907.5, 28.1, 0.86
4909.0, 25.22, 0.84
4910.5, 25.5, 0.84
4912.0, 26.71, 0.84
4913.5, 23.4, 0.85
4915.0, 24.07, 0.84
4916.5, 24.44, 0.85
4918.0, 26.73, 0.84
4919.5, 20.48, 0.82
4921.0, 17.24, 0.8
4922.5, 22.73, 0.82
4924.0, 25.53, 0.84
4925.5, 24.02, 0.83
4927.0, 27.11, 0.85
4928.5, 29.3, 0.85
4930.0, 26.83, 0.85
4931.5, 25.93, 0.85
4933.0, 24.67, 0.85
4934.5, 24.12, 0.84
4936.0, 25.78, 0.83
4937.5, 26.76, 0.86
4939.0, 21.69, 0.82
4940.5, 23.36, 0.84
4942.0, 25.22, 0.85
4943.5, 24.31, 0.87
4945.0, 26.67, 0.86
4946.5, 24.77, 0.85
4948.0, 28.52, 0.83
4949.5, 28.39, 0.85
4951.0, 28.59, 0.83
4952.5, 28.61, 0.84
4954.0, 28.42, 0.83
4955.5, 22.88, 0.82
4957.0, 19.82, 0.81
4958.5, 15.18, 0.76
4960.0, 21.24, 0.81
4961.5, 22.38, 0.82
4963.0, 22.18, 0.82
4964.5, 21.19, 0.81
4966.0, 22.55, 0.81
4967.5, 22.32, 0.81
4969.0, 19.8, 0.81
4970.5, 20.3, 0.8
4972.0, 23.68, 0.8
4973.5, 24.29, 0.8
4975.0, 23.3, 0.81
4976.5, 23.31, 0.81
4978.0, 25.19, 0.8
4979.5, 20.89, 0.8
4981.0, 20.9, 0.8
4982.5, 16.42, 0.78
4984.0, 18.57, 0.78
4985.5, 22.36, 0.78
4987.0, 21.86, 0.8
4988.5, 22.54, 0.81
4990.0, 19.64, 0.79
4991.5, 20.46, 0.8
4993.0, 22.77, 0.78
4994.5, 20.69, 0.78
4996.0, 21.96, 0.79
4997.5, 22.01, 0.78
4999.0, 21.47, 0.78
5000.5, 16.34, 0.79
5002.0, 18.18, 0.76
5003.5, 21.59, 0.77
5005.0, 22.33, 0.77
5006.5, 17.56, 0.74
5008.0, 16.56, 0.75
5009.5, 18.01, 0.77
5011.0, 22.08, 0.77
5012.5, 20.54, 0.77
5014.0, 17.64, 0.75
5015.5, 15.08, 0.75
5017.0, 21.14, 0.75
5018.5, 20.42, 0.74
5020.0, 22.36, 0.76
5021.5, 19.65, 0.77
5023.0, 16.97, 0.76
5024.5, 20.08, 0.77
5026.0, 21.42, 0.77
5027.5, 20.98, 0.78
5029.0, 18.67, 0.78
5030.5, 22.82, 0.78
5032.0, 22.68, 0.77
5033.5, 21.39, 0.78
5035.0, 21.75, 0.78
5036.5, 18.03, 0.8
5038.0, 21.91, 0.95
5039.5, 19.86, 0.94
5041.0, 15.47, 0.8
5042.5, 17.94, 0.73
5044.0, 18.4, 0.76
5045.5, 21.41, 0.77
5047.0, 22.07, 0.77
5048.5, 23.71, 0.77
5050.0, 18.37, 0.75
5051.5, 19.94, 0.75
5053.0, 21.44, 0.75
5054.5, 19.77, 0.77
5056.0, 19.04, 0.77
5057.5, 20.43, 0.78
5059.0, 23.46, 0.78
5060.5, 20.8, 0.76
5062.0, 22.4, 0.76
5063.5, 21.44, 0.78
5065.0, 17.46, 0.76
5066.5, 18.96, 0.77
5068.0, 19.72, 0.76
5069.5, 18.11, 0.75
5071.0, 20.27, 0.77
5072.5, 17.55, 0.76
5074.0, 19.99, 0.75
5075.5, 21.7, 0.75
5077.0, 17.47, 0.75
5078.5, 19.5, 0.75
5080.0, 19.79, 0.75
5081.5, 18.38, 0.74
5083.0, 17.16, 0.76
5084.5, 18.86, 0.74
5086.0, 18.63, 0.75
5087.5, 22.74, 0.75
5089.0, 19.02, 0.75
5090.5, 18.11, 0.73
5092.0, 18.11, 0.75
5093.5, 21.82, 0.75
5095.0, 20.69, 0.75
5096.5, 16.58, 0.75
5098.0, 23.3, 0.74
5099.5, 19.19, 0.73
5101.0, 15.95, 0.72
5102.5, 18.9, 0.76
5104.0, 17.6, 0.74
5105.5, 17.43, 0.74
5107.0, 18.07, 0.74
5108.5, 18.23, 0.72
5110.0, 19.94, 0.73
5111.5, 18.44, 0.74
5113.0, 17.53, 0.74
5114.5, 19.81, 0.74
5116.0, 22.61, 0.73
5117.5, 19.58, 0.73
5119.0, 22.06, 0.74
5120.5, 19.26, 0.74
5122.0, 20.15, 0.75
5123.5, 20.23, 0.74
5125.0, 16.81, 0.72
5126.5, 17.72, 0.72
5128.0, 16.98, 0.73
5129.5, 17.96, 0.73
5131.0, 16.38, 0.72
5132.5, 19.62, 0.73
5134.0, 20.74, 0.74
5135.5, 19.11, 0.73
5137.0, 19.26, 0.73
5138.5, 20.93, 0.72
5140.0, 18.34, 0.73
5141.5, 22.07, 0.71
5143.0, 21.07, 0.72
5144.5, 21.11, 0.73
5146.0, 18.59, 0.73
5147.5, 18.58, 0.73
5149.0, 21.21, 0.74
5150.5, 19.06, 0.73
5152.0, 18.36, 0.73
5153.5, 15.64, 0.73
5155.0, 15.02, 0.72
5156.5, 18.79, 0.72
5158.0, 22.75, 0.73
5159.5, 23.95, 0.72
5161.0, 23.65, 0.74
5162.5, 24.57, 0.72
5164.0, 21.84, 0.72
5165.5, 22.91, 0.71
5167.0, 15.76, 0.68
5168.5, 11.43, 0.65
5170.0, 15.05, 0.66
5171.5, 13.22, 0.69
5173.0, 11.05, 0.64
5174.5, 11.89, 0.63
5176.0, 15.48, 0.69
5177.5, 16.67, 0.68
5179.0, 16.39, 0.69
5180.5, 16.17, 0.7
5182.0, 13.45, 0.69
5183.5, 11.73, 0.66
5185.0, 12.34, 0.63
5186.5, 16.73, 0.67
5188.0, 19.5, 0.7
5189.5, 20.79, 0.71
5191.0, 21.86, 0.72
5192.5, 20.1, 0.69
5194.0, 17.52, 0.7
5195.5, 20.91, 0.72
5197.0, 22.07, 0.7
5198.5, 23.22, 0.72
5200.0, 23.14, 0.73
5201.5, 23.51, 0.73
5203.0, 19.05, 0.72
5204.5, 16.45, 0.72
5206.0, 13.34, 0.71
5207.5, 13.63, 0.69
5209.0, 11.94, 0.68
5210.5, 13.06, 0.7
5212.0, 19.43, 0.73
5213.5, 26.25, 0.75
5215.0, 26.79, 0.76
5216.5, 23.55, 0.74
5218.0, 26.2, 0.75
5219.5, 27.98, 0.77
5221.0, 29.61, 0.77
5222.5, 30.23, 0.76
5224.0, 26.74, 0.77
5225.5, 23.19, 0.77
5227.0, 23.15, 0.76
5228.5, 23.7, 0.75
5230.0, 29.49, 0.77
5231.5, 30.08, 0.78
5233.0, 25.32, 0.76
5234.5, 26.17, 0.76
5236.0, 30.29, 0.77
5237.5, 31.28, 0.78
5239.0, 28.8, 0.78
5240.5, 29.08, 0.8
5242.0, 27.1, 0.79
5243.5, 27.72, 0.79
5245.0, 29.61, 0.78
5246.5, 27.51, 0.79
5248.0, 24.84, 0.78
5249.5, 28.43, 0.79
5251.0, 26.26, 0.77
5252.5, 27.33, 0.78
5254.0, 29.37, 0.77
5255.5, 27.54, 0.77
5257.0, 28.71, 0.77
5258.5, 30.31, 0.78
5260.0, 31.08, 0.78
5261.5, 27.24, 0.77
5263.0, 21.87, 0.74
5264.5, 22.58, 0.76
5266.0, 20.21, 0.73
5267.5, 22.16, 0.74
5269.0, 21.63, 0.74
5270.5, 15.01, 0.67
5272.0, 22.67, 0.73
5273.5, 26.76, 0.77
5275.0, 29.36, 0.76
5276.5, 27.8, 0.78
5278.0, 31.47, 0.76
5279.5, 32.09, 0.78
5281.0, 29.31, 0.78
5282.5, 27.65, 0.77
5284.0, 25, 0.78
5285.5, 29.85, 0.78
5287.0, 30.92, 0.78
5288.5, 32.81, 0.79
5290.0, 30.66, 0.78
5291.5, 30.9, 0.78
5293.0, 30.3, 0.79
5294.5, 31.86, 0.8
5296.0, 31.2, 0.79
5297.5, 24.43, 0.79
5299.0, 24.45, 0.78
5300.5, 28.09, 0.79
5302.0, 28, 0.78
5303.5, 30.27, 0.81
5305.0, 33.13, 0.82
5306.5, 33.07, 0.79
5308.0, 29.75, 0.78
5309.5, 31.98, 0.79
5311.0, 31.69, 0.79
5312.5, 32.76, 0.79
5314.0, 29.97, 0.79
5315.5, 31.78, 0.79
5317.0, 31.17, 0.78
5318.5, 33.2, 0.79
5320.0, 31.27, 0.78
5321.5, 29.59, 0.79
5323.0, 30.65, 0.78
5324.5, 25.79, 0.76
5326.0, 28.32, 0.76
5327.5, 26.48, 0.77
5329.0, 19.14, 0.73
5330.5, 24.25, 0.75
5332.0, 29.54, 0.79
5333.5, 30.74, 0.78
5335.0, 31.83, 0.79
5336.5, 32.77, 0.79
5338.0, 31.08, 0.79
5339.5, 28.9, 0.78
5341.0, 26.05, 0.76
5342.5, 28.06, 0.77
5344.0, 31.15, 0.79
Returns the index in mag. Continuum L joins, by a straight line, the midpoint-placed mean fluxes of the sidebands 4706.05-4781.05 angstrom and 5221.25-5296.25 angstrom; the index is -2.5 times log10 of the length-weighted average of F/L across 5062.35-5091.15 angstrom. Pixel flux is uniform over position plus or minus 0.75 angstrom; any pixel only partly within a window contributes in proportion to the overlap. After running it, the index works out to 0.31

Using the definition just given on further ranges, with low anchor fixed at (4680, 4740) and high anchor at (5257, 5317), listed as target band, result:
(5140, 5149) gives 0.320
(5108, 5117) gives 0.349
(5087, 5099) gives 0.315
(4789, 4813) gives 0.145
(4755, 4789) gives 0.281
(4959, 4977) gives 0.162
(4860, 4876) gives 0.132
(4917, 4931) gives 0.036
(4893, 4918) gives -0.013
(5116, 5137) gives 0.374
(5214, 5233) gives 0.044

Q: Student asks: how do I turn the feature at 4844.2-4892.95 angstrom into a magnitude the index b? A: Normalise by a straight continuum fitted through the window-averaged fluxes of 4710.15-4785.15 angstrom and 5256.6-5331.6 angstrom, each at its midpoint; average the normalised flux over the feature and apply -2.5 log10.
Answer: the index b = 0.03 mag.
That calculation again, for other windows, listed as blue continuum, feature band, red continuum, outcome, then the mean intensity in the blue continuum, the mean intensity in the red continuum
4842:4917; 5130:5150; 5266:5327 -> 0.33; 23.4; 28.9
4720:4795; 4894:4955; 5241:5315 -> -0.10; 20.9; 28.1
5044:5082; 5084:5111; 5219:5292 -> 0.12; 20.1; 27.3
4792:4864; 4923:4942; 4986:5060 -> -0.21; 21.7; 20.2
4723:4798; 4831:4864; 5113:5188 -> -0.09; 20.8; 18.3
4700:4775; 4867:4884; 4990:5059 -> -0.06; 22.5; 20.1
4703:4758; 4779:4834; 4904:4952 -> 0.18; 23.4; 25.2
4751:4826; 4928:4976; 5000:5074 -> -0.20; 20.2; 19.9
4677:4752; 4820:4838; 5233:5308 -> 0.16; 23.7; 27.8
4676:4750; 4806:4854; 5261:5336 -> 0.14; 23.7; 28.3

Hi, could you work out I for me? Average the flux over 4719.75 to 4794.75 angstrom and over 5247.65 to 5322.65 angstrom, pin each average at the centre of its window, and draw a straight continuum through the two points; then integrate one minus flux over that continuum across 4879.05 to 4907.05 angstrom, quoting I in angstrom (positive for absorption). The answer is -1.4 angstrom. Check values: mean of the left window 21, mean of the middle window 24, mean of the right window 28.4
